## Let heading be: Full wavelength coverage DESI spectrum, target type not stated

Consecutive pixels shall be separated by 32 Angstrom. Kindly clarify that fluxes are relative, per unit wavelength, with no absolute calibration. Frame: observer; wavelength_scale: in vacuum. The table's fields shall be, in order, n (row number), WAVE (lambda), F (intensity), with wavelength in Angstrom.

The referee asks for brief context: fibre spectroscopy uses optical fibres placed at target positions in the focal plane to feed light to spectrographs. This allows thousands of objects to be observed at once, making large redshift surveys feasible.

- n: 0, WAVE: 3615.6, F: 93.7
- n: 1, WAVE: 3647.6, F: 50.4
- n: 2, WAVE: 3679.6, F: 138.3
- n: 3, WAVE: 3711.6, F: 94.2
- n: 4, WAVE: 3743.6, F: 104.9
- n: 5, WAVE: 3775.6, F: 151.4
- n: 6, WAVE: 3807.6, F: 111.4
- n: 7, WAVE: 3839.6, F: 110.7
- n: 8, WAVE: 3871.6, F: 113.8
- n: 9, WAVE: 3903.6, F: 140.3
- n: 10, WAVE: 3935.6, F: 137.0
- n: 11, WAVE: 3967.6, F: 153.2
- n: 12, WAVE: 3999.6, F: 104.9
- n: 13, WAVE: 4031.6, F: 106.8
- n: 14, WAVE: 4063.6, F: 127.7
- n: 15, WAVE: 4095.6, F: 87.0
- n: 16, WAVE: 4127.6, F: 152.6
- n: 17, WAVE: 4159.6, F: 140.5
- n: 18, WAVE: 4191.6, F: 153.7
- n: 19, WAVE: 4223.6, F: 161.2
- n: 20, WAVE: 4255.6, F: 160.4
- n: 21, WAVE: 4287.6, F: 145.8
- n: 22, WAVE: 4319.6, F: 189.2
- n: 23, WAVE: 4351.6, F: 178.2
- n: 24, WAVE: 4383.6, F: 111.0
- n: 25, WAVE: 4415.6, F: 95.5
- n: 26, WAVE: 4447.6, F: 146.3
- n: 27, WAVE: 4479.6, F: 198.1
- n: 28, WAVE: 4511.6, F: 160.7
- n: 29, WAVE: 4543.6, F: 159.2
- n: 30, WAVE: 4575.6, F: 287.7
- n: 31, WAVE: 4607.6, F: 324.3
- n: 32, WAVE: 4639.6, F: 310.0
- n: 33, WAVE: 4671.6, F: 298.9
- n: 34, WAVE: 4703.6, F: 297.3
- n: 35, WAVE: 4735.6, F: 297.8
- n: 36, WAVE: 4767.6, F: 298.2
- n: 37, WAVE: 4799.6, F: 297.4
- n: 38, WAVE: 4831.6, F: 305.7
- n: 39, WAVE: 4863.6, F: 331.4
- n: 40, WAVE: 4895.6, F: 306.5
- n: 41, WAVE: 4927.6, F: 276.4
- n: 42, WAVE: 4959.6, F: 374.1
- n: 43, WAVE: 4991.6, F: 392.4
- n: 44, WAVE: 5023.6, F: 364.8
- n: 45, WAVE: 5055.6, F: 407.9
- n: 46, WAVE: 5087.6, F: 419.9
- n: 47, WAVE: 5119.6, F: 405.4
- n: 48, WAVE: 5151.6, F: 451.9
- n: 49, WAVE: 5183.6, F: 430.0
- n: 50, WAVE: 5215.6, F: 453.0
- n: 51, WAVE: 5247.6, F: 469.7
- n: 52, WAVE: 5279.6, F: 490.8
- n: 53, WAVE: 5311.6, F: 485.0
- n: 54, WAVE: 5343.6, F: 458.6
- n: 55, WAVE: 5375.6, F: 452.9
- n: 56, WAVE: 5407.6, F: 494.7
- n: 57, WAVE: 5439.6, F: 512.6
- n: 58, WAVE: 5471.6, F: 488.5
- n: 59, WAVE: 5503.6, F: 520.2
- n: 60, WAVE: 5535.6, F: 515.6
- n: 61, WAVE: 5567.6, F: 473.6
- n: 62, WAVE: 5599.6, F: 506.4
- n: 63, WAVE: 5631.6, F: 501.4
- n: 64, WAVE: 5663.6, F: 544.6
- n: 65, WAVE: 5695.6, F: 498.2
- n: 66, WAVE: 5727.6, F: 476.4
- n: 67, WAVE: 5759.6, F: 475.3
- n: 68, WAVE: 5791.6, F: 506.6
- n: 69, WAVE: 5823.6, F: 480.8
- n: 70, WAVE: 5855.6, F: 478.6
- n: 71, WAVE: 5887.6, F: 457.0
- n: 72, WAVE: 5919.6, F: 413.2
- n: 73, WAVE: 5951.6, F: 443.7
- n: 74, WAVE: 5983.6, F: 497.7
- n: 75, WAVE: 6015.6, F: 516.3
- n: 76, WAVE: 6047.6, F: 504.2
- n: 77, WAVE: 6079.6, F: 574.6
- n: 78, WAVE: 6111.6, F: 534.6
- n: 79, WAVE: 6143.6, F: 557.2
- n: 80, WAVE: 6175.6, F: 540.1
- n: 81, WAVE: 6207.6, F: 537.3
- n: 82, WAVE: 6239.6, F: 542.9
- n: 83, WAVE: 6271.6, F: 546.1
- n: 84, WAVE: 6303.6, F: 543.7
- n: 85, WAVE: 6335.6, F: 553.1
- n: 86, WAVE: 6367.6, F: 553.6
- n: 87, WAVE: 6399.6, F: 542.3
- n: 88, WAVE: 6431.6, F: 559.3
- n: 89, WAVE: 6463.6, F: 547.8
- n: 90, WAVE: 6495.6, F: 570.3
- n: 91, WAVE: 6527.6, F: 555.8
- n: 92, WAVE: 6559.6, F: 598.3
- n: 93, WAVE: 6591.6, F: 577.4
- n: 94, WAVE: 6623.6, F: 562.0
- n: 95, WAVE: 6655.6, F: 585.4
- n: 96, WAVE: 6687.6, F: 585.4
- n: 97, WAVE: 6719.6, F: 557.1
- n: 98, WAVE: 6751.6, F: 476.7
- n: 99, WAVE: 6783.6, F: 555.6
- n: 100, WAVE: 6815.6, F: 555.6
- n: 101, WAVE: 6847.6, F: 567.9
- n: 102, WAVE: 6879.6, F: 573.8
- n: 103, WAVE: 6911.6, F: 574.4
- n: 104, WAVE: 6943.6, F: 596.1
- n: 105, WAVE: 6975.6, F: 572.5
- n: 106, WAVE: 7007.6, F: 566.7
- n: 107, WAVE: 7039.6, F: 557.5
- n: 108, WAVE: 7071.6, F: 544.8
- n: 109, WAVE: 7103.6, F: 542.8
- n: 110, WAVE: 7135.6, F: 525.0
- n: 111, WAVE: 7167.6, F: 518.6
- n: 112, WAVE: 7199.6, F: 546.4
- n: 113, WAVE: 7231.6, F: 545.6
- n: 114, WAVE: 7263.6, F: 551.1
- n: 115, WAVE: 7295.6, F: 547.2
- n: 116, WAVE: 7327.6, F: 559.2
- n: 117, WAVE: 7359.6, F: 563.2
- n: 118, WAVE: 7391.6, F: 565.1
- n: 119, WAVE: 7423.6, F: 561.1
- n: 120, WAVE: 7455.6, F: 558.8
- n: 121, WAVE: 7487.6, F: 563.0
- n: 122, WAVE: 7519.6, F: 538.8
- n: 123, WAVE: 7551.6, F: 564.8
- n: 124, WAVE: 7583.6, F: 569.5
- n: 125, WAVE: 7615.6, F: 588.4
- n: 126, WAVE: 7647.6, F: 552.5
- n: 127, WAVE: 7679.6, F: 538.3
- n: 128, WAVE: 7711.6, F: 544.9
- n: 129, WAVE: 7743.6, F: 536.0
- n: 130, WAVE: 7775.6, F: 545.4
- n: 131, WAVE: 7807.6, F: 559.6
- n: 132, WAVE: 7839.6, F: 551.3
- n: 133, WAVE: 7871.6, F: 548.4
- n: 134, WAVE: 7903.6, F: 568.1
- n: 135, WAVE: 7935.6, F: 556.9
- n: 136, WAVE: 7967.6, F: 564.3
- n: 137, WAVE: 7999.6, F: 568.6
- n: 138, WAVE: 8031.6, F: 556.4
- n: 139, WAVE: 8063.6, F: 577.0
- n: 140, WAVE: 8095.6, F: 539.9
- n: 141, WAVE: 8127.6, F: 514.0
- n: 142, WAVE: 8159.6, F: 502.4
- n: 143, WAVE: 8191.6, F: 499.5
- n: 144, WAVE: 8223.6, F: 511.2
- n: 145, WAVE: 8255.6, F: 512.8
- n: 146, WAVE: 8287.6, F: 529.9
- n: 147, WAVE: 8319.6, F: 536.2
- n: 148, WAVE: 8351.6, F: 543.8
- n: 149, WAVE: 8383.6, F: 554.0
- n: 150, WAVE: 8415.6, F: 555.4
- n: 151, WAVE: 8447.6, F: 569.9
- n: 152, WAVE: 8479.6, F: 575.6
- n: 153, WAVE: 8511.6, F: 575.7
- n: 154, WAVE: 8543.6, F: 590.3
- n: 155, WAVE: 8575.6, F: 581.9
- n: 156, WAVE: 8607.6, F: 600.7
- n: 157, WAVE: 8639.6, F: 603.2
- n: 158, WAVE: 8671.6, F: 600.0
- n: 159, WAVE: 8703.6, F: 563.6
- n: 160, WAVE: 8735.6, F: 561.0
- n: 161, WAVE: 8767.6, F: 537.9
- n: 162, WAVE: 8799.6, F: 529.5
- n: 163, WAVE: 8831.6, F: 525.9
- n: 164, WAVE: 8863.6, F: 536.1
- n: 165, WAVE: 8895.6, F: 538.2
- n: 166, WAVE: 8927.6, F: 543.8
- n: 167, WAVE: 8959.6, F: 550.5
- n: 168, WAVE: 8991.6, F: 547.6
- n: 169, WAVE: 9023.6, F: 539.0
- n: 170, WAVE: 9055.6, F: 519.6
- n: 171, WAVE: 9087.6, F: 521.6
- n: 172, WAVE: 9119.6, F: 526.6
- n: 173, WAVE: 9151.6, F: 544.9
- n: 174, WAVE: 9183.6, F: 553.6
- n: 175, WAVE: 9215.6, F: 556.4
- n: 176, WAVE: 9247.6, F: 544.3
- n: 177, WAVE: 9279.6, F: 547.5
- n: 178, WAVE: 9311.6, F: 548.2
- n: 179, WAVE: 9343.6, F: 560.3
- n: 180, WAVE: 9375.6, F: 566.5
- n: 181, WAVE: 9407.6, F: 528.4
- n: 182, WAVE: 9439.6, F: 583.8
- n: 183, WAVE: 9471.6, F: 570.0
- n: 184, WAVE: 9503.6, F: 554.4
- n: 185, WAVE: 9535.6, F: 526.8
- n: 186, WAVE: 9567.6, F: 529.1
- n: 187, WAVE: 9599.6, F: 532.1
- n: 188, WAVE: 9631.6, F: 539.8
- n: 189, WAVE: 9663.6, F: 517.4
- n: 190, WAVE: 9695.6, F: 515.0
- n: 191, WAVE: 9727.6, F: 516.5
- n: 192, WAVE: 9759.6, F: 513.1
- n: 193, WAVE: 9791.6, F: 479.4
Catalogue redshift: 0.15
